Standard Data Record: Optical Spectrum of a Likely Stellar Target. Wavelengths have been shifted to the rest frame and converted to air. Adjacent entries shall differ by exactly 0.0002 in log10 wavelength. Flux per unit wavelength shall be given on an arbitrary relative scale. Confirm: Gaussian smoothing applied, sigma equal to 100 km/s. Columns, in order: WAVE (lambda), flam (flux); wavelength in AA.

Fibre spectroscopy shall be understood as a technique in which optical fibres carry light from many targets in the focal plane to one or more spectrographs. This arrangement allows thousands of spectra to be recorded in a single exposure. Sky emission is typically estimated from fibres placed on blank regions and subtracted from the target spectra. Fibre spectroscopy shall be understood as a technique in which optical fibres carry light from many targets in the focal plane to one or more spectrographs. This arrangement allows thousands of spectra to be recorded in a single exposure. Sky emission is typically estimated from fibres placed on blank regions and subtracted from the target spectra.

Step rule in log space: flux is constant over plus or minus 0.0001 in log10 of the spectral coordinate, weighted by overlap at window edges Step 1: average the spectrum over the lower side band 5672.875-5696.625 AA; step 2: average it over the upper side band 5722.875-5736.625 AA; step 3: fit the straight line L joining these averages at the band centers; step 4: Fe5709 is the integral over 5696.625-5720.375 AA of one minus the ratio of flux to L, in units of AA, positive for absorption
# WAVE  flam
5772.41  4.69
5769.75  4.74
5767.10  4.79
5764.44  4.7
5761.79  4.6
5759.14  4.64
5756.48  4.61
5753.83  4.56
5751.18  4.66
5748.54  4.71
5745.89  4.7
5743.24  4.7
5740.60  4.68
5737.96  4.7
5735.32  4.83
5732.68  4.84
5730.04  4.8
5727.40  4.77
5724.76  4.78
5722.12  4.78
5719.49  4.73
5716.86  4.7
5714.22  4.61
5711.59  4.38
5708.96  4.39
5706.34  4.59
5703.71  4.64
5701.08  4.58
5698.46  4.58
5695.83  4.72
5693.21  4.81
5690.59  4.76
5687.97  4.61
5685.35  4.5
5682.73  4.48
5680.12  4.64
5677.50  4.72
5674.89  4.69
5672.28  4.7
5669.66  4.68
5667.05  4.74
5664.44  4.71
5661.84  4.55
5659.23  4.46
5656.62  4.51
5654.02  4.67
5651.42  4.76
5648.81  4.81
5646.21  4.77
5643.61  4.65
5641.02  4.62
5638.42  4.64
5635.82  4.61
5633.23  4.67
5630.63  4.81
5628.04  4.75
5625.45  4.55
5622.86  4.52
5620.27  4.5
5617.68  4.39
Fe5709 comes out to 0.8 AA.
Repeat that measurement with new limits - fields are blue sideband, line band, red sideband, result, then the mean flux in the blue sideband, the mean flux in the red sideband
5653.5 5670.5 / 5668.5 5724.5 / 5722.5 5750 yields 0.51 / 4.61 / 4.75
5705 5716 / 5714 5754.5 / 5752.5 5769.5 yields -1.37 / 4.5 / 4.66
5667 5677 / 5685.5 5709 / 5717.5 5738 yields 0.49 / 4.7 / 4.78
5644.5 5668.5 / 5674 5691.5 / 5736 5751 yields 0.19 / 4.66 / 4.7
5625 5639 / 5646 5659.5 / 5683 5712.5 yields -0.05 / 4.68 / 4.6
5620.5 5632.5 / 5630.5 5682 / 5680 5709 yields -0.37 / 4.64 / 4.62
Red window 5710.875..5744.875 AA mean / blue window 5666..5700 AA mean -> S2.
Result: 1.01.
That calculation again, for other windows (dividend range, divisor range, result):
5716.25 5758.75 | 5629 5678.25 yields 1.01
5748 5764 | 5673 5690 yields 1.00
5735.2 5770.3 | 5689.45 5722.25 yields 1.01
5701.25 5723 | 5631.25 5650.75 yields 0.98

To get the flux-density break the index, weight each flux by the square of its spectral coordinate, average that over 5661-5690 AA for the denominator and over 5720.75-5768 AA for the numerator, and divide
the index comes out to 1.04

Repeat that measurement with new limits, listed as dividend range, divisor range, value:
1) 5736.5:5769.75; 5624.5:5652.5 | 1.04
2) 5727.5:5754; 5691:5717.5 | 1.04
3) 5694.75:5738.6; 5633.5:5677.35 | 1.02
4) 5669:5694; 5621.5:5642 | 1.02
